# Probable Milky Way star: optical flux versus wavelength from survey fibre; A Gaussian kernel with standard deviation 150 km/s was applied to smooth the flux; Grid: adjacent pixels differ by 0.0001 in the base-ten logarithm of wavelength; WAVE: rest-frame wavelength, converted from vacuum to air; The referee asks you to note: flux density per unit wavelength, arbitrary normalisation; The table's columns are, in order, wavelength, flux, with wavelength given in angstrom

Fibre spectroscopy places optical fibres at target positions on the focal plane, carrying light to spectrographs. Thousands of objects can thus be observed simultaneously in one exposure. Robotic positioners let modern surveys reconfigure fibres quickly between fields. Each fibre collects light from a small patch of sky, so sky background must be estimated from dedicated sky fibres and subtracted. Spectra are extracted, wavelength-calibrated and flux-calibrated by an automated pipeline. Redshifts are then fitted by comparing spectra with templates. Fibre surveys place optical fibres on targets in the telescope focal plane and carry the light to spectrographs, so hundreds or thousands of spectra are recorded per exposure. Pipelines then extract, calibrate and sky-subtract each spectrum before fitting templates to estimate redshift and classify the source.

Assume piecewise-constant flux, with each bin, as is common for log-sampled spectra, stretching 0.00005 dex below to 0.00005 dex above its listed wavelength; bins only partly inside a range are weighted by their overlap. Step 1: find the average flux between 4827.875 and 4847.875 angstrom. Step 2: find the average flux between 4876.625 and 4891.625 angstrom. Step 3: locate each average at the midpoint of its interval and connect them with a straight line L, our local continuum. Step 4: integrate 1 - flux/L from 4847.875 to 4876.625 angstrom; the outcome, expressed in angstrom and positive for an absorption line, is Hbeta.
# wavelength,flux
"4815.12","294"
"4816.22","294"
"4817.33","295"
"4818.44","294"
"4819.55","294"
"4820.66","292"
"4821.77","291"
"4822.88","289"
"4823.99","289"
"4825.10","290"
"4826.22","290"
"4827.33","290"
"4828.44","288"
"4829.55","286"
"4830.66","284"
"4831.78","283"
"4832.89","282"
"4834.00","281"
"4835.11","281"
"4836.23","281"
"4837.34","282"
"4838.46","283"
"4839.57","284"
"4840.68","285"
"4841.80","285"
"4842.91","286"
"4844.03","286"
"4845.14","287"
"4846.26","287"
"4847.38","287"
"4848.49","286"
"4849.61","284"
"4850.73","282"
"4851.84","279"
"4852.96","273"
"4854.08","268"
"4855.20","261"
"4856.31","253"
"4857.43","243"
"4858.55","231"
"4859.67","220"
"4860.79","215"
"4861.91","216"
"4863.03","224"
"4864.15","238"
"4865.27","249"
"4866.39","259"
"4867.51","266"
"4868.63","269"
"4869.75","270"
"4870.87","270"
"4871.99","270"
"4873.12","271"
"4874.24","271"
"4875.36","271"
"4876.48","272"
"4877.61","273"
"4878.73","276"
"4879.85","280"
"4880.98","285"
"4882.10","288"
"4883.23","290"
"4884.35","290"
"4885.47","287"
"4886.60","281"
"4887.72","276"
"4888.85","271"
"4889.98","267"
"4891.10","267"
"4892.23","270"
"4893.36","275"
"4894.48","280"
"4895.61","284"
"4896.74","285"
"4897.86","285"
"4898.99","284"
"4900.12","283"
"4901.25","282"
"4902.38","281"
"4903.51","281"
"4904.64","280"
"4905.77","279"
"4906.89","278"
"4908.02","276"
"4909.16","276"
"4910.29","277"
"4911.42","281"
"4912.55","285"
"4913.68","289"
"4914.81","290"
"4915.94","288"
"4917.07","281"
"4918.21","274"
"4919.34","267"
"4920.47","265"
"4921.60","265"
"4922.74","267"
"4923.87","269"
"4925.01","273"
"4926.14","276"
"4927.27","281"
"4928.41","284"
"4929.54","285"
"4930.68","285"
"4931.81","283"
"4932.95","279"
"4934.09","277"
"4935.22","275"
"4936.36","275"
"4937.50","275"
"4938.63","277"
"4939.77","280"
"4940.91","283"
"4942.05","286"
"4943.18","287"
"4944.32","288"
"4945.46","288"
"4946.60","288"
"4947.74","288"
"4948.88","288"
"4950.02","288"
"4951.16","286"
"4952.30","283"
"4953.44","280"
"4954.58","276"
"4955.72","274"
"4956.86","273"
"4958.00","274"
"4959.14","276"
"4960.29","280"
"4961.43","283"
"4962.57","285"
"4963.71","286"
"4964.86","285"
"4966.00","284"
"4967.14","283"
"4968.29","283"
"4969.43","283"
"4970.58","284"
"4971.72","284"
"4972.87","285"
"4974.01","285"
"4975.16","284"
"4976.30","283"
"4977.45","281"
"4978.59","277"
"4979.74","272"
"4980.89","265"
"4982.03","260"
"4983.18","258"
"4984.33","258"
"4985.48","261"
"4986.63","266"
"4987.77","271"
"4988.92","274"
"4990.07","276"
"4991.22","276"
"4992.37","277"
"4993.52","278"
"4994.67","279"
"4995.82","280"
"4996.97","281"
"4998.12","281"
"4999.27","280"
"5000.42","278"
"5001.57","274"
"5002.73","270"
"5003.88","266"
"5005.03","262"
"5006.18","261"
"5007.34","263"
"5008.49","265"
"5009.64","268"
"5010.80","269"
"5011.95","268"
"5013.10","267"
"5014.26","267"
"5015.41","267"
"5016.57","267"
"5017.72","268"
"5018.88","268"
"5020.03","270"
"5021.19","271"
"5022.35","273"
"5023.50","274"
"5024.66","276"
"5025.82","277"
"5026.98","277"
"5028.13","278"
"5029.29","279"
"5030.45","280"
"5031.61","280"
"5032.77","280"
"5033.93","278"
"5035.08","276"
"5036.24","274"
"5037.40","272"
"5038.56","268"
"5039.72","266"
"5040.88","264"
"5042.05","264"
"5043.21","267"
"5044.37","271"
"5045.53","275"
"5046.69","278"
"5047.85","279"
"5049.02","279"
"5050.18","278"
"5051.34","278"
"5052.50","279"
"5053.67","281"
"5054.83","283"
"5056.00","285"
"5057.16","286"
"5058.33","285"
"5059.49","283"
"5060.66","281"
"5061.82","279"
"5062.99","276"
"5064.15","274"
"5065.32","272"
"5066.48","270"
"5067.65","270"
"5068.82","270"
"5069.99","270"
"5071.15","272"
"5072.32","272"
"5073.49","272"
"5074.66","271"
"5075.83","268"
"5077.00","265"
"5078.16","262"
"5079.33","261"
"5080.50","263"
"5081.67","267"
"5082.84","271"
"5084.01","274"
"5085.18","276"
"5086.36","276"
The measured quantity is 2.4 angstrom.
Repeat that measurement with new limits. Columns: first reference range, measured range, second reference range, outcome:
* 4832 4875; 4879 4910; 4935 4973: -0.8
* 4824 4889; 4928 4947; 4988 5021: -0.7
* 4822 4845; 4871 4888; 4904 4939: 0.2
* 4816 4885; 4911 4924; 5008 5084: -0.1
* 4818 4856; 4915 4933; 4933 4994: 0.2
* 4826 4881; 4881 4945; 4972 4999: -1.7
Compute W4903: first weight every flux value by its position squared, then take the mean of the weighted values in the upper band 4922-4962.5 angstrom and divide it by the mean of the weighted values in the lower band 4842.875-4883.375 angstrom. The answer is 1.09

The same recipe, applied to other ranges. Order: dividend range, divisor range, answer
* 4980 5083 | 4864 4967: 1.03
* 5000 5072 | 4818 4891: 1.07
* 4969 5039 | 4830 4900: 1.06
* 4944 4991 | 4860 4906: 1.06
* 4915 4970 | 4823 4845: 1.03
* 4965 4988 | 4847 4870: 1.13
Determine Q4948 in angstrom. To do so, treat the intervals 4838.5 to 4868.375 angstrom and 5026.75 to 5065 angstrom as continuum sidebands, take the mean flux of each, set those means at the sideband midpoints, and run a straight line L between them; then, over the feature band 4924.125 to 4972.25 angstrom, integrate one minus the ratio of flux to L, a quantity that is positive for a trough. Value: -2.09 angstrom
